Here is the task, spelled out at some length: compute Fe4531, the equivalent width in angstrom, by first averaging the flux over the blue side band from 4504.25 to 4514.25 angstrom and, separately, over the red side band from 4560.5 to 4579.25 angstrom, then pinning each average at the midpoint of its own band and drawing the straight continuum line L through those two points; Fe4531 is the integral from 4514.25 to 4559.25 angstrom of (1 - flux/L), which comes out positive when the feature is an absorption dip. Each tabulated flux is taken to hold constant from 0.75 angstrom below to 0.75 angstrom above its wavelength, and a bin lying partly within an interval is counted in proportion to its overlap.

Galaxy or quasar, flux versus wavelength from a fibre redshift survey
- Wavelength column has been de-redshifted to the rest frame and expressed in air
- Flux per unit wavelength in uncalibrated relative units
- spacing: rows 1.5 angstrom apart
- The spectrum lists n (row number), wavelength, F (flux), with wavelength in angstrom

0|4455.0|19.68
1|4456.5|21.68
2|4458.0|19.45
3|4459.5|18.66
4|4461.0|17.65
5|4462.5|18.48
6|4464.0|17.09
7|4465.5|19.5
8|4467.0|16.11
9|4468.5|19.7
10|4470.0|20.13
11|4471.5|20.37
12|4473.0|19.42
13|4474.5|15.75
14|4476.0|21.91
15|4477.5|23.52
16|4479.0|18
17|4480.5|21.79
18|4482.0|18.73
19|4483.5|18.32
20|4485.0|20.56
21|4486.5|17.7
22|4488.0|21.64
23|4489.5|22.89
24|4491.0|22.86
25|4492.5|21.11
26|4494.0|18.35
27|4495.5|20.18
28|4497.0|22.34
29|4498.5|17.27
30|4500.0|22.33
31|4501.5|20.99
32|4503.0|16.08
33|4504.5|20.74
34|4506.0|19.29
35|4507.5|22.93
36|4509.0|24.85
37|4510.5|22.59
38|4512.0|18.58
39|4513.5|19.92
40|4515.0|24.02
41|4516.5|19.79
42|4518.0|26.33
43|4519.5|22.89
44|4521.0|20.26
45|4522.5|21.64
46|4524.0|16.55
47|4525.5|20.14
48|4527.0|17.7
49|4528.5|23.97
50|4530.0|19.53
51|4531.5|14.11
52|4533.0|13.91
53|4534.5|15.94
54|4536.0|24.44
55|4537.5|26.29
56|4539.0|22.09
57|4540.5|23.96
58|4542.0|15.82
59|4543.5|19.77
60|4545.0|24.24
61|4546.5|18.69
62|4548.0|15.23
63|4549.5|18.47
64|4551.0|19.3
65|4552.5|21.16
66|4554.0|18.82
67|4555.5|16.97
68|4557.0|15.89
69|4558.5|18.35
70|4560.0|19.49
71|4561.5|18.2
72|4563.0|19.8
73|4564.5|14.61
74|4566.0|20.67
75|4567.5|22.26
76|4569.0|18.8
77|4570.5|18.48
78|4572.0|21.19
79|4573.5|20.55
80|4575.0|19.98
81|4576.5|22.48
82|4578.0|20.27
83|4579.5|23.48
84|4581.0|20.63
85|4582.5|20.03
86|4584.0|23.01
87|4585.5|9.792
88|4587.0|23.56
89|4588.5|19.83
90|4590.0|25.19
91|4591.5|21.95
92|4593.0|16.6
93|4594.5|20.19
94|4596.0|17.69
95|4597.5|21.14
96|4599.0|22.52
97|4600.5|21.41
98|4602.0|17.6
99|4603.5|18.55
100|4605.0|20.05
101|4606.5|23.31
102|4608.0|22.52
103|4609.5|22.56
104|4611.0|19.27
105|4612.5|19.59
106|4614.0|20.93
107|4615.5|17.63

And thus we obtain 1.7 angstrom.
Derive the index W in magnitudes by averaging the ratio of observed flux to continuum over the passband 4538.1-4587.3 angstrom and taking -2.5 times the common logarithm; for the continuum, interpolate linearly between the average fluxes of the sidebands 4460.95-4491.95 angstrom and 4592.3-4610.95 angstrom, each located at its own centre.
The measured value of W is 0.030 mag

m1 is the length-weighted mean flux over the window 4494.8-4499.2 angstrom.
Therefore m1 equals 20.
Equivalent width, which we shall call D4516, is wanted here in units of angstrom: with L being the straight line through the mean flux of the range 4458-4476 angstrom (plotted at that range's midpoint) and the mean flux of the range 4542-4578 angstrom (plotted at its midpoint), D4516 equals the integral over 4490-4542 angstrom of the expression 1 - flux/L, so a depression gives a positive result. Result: -4.67 angstrom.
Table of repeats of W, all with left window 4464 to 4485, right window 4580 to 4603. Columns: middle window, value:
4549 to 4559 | 0.08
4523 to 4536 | 0.09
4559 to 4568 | 0.05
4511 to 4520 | -0.12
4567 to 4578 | -0.03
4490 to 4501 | -0.06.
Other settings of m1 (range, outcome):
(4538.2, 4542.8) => 20.7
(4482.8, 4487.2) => 18.9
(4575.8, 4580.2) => 22.1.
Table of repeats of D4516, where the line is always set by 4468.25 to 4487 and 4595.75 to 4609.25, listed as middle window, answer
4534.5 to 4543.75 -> -0.7 angstrom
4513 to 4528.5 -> -0.8 angstrom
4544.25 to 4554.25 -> 0.4 angstrom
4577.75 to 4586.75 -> 0.4 angstrom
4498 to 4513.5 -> -0.5 angstrom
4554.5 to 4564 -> 1.1 angstrom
